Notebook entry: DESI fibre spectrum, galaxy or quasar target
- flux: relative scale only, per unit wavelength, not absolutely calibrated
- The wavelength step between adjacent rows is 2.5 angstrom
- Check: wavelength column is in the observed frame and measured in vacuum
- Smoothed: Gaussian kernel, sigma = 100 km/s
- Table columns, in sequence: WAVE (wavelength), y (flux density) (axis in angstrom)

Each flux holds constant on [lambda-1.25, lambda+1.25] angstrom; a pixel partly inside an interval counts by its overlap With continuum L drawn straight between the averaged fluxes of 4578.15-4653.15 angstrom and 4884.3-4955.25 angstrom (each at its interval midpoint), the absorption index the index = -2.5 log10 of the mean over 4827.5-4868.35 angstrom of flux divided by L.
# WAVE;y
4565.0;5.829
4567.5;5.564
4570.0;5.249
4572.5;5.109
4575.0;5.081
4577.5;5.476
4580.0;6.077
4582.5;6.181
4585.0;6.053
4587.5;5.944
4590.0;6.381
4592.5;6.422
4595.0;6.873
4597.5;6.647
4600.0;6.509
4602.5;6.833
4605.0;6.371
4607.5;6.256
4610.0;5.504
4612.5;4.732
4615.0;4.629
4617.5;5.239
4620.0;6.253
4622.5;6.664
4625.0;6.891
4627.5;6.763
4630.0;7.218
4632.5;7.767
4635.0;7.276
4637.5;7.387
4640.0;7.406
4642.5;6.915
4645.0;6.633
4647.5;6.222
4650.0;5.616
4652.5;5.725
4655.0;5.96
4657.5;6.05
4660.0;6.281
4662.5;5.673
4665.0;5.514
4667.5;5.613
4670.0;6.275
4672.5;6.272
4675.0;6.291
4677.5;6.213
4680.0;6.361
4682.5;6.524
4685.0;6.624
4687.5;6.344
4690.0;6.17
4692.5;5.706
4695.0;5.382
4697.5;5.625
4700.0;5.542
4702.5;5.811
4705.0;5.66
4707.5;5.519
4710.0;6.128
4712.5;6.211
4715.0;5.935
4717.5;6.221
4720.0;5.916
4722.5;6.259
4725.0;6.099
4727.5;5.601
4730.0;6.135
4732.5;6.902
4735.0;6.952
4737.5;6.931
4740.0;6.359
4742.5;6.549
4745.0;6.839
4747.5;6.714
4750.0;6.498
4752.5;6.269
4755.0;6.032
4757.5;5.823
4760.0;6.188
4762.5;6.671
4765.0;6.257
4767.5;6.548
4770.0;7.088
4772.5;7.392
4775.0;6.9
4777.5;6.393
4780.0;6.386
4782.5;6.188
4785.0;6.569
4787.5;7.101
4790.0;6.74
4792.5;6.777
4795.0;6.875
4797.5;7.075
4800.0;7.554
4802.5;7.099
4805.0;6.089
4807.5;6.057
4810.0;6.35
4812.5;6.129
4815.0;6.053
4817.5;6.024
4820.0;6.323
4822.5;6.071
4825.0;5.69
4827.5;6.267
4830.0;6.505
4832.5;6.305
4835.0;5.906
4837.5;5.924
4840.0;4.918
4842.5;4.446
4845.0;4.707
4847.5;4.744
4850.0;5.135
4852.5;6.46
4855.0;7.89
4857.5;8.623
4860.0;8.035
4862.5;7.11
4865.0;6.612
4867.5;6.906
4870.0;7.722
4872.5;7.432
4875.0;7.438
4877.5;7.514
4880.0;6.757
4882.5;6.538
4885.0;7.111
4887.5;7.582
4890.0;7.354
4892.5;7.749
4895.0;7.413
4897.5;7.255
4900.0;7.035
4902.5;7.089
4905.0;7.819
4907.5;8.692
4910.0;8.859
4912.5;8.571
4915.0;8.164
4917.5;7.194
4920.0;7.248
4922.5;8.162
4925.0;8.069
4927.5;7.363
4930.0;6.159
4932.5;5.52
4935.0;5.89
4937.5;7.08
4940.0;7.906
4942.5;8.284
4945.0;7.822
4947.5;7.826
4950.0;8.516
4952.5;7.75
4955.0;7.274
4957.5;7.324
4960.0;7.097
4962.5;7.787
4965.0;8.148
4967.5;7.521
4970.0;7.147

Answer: 0.16 mag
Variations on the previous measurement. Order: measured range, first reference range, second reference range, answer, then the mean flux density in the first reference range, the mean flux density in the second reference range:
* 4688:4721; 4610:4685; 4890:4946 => 0.12 mag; 6.28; 7.51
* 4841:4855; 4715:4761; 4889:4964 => 0.30 mag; 6.34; 7.55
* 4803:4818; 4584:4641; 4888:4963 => 0.16 mag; 6.43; 7.54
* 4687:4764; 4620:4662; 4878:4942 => 0.12 mag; 6.64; 7.4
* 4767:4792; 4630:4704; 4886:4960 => 0.01 mag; 6.26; 7.54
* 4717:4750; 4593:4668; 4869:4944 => 0.05 mag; 6.32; 7.43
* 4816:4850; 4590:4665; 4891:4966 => 0.26 mag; 6.36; 7.57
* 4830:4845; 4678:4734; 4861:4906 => 0.25 mag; 6.04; 7.25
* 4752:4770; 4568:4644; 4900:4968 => 0.10 mag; 6.26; 7.59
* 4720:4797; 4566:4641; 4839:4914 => 0.03 mag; 6.22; 7.06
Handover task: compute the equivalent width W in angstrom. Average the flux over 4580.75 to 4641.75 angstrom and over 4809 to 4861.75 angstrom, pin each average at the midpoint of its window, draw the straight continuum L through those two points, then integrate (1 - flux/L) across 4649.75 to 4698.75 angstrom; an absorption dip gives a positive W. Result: 2.5 angstrom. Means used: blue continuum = 6.43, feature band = 6.02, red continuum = 6.13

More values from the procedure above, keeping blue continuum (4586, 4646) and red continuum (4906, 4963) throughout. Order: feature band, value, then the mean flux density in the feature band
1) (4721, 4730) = 1.1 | 6.01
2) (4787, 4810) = 1.1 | 6.78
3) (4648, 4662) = 1.4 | 5.93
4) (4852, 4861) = -0.7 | 7.85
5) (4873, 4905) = 0.7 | 7.26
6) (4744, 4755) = 0.7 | 6.51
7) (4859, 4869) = 0.3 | 7.16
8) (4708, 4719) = 1.2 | 6.08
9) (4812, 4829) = 2.6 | 6.08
